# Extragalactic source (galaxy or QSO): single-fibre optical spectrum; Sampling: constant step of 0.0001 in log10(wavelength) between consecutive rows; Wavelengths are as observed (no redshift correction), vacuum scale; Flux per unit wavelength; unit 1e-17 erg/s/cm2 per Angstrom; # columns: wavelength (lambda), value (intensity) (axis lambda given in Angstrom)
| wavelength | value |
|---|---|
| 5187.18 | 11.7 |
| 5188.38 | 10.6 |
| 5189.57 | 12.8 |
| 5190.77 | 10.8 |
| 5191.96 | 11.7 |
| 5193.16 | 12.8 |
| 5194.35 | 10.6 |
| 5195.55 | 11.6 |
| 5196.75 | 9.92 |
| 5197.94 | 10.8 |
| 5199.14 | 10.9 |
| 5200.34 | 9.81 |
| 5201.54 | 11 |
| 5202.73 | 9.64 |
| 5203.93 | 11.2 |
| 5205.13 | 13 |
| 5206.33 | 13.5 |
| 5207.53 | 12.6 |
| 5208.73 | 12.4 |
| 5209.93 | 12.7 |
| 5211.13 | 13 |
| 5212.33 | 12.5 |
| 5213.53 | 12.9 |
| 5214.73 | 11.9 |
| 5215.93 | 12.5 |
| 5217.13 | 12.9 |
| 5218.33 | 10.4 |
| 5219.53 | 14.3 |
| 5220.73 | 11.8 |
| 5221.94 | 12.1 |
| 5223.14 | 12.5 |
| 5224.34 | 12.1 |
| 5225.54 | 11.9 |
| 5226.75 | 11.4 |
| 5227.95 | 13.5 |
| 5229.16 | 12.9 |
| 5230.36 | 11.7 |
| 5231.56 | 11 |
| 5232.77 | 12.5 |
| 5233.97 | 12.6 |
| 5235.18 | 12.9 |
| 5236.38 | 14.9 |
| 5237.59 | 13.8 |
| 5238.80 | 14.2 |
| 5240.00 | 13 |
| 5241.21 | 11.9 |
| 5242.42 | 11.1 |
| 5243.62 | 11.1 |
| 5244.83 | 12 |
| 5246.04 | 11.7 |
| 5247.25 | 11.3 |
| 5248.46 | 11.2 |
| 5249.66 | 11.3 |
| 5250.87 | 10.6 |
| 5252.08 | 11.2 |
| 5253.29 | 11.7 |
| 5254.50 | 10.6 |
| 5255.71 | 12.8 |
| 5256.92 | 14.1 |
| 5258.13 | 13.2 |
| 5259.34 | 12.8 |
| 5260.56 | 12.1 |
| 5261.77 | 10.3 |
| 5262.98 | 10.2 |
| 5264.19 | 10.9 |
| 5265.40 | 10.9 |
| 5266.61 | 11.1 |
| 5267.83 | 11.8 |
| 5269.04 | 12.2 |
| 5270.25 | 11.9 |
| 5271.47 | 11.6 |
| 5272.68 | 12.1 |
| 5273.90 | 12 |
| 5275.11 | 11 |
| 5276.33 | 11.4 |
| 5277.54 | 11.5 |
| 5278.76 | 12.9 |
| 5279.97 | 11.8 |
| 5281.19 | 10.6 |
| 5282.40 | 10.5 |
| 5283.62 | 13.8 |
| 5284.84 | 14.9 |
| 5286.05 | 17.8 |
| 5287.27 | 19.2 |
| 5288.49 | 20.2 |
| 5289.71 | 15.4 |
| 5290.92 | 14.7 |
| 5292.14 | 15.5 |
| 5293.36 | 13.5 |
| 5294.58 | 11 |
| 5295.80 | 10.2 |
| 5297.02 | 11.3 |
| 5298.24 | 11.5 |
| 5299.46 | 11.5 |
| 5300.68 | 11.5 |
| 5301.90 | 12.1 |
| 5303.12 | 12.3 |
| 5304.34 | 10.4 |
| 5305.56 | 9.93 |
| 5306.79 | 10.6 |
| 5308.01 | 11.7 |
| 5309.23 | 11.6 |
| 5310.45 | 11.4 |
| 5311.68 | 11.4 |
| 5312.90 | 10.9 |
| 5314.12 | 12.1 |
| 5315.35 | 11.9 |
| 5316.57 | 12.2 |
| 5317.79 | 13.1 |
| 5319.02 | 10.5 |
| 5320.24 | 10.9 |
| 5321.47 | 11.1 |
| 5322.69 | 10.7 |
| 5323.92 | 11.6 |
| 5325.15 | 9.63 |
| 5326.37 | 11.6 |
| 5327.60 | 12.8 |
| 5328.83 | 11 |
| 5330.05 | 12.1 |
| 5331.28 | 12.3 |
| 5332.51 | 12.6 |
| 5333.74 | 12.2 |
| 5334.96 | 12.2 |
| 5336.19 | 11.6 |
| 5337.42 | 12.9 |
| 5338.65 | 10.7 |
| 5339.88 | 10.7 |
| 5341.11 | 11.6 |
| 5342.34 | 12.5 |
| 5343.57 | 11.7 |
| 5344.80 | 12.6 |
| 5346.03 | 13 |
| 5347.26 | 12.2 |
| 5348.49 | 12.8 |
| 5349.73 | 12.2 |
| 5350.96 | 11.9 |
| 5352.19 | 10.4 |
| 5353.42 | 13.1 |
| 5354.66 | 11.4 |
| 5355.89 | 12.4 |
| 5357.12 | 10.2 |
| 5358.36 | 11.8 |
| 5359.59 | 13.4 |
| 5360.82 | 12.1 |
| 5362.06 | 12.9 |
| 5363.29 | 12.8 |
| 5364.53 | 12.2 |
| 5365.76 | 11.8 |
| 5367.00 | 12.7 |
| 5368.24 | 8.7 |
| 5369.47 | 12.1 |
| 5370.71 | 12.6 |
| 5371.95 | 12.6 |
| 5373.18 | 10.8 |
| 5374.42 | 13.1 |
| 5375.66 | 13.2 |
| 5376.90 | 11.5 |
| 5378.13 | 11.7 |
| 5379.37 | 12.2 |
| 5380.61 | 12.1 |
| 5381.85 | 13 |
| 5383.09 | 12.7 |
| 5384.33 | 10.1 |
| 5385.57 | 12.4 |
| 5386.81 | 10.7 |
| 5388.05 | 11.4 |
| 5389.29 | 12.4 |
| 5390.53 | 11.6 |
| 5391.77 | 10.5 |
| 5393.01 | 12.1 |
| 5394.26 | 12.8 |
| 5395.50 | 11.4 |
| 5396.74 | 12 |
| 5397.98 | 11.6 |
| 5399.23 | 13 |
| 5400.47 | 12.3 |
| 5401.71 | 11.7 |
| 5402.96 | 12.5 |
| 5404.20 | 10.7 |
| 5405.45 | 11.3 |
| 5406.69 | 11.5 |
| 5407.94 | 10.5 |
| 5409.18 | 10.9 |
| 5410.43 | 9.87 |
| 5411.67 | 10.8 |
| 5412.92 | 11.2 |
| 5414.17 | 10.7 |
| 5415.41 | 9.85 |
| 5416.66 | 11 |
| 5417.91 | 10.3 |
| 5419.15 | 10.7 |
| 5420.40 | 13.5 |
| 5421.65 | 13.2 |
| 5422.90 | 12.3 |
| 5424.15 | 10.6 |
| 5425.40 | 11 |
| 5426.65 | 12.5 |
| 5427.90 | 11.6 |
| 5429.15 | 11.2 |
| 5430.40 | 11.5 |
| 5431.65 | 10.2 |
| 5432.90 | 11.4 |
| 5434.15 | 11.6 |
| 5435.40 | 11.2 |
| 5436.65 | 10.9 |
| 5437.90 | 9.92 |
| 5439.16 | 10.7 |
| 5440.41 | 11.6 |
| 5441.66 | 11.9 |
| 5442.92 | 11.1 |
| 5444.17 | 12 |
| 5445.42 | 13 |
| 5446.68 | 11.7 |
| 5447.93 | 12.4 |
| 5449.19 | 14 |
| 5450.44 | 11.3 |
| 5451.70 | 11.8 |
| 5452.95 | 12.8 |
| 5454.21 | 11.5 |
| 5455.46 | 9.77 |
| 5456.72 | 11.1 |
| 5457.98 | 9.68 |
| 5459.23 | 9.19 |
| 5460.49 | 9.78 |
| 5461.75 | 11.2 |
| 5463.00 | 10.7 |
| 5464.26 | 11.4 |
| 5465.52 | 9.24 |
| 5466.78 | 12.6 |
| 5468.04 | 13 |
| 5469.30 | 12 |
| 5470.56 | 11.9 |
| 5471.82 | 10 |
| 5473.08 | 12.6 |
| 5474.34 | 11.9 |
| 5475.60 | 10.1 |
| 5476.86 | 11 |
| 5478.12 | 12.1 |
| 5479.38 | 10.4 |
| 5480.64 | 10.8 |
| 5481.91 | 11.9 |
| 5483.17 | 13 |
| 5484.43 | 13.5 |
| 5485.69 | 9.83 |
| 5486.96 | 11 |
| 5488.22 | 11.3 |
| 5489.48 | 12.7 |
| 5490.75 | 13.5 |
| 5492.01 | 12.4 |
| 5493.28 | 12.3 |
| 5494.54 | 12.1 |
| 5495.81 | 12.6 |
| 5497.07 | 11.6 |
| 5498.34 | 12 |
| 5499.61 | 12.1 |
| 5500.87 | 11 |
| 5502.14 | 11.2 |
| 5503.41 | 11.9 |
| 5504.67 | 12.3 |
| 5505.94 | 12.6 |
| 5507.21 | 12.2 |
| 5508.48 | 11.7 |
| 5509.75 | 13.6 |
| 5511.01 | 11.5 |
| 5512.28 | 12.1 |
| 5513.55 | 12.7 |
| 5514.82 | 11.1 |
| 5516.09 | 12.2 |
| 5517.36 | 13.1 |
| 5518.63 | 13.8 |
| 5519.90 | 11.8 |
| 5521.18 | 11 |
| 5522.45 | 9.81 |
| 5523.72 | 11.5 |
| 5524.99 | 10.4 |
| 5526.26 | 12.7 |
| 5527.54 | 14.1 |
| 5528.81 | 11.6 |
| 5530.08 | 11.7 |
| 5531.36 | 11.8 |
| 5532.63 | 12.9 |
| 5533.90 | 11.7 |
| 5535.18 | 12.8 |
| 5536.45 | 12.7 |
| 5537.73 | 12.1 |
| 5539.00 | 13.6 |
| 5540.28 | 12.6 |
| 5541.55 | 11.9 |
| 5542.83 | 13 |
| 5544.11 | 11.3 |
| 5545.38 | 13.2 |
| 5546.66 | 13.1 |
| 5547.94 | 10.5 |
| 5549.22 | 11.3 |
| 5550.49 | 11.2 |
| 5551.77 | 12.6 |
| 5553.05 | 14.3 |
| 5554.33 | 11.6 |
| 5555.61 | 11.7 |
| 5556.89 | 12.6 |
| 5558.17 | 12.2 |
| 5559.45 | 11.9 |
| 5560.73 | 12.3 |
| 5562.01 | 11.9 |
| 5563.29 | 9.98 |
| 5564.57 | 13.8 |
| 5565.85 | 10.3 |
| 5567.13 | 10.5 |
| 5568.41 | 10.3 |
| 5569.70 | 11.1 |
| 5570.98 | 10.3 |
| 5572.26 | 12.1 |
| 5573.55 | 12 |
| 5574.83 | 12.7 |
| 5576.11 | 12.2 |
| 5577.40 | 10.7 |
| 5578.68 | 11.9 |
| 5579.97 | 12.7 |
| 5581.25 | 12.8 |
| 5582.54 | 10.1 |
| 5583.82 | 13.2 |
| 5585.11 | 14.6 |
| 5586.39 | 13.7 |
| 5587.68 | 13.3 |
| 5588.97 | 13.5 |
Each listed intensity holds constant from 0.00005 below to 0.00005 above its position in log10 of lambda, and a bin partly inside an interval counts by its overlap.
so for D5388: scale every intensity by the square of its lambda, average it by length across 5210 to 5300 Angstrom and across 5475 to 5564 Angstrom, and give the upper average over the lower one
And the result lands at 1.06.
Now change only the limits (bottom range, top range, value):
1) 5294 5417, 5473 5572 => 1.09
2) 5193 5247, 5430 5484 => 1.02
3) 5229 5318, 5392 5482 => 0.99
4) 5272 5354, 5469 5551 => 1.05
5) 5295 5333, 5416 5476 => 1.05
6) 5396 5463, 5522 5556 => 1.12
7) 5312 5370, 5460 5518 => 1.05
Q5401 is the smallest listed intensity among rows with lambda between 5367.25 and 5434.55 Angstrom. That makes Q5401 8.7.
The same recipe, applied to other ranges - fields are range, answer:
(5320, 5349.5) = 9.63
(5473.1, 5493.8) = 9.83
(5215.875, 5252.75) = 10.4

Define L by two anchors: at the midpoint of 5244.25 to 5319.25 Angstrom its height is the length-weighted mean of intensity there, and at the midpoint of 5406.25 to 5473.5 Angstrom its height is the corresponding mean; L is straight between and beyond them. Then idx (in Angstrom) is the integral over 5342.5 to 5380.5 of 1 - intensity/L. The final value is -1.1 Angstrom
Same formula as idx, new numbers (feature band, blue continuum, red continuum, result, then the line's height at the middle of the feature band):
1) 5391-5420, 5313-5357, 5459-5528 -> 1.2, 11.8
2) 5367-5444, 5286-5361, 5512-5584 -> 3.7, 12.1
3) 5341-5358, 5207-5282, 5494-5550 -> 0.1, 12.1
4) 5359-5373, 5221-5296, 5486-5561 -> 0.3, 12.4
